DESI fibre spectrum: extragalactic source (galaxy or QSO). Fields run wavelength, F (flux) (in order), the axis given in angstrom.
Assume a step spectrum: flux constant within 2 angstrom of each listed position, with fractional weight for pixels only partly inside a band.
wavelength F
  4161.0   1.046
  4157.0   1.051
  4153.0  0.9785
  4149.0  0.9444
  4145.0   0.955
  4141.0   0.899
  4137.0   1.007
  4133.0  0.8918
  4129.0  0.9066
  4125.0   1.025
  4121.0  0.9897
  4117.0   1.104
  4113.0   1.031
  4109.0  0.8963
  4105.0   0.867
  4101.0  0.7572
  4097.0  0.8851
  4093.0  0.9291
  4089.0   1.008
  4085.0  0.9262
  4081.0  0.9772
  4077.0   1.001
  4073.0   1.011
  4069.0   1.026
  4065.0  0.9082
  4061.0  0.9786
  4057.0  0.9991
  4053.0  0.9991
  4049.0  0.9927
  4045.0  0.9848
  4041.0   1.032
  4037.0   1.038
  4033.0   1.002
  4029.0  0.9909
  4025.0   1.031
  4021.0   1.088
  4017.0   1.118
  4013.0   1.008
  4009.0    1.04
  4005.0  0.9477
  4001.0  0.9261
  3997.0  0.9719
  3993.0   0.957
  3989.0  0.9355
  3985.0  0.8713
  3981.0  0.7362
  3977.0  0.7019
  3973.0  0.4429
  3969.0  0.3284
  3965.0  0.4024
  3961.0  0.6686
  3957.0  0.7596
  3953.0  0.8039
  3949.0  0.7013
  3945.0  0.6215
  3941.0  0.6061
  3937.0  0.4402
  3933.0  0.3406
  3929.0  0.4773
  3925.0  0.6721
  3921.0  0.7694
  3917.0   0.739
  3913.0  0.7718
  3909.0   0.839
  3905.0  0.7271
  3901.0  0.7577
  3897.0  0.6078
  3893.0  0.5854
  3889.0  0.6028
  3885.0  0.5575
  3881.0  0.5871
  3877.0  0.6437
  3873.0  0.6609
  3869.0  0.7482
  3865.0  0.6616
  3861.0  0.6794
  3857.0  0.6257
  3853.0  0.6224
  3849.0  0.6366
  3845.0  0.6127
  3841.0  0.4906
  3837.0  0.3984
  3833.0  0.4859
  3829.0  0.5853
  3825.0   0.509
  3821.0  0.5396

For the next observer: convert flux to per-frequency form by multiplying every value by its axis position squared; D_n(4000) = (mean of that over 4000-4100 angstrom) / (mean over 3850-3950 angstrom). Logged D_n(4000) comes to 1.7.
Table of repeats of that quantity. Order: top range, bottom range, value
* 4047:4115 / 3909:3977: 1.68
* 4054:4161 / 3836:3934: 1.68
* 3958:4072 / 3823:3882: 1.64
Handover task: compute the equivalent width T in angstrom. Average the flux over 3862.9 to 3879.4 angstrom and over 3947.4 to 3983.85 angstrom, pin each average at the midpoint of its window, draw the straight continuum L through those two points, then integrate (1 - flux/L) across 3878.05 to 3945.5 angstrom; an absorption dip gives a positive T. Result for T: 2.4 angstrom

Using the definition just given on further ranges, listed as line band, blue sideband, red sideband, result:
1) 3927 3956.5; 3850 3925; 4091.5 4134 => 6.42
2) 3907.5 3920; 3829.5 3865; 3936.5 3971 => -4.03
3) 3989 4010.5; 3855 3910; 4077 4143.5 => -4.18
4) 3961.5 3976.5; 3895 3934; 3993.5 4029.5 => 7.21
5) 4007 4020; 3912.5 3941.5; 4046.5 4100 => -3.86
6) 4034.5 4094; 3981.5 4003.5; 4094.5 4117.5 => -4.81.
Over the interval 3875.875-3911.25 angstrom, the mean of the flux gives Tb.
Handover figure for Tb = 0.658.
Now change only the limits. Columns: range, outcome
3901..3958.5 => 0.665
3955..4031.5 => 0.839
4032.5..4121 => 0.971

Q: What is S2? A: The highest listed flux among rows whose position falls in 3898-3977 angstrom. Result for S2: 0.839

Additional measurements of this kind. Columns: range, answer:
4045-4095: 1.026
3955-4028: 1.118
